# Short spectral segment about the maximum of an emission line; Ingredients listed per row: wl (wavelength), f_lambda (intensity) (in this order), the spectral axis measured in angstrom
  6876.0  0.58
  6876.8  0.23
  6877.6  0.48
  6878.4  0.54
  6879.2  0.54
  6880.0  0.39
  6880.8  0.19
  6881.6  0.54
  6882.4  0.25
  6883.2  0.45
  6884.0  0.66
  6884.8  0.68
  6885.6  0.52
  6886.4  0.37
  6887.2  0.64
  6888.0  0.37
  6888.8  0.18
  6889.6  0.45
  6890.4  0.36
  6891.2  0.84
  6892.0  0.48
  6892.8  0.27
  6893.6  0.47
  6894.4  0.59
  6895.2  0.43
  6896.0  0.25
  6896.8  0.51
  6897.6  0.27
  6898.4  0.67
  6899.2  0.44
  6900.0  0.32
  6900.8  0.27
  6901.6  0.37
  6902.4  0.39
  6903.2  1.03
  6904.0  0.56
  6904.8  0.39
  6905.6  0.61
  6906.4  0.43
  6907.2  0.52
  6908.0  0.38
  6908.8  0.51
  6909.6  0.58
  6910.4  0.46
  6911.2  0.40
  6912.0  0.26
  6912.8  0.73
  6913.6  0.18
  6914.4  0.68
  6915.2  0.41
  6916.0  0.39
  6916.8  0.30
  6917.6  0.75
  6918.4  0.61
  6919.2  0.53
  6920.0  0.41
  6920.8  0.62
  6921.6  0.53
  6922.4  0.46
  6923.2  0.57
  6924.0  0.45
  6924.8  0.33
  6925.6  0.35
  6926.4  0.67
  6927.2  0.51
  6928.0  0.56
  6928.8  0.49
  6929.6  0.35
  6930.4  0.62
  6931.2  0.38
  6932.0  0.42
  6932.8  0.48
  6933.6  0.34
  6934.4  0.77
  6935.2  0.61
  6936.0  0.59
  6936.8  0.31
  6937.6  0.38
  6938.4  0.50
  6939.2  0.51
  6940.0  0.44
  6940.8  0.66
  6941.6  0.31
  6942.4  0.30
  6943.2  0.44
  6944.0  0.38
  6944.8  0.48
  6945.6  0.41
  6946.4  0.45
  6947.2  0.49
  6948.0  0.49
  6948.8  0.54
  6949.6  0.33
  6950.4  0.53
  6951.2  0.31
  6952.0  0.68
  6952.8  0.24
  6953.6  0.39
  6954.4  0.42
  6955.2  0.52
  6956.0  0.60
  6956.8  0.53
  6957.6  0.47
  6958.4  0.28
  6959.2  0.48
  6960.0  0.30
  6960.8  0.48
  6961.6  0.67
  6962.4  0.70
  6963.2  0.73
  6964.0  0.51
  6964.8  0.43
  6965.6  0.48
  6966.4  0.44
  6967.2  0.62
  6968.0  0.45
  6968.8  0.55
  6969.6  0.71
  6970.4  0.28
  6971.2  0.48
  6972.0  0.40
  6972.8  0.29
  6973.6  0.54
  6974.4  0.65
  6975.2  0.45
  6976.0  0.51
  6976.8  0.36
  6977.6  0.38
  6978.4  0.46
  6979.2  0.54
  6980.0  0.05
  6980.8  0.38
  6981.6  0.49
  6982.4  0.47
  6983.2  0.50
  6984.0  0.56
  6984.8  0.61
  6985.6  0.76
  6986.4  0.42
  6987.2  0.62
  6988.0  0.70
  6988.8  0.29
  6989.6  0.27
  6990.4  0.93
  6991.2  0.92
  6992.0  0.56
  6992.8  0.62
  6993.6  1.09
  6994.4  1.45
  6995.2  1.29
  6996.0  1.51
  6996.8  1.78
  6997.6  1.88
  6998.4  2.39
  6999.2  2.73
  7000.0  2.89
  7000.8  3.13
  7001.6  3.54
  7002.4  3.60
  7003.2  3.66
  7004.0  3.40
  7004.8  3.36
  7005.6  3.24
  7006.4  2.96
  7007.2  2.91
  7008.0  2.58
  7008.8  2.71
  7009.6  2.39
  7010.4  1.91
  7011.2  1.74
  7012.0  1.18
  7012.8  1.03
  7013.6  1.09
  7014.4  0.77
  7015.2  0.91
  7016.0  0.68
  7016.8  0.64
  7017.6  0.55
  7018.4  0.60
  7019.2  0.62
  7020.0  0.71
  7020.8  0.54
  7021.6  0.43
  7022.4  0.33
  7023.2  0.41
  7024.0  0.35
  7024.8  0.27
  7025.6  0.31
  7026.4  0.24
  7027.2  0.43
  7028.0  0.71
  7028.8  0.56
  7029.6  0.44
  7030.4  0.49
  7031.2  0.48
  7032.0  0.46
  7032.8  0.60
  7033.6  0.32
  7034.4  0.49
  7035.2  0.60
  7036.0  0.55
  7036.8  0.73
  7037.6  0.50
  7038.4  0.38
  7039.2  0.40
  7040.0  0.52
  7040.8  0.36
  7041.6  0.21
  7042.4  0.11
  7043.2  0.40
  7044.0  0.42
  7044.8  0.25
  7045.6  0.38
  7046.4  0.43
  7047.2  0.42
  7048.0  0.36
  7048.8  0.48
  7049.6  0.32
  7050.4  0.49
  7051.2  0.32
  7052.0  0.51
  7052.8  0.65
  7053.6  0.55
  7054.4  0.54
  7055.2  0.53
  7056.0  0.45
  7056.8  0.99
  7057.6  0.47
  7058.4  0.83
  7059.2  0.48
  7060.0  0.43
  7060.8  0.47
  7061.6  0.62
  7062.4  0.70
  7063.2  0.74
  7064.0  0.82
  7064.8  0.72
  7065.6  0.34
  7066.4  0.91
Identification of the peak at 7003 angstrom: [O II]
